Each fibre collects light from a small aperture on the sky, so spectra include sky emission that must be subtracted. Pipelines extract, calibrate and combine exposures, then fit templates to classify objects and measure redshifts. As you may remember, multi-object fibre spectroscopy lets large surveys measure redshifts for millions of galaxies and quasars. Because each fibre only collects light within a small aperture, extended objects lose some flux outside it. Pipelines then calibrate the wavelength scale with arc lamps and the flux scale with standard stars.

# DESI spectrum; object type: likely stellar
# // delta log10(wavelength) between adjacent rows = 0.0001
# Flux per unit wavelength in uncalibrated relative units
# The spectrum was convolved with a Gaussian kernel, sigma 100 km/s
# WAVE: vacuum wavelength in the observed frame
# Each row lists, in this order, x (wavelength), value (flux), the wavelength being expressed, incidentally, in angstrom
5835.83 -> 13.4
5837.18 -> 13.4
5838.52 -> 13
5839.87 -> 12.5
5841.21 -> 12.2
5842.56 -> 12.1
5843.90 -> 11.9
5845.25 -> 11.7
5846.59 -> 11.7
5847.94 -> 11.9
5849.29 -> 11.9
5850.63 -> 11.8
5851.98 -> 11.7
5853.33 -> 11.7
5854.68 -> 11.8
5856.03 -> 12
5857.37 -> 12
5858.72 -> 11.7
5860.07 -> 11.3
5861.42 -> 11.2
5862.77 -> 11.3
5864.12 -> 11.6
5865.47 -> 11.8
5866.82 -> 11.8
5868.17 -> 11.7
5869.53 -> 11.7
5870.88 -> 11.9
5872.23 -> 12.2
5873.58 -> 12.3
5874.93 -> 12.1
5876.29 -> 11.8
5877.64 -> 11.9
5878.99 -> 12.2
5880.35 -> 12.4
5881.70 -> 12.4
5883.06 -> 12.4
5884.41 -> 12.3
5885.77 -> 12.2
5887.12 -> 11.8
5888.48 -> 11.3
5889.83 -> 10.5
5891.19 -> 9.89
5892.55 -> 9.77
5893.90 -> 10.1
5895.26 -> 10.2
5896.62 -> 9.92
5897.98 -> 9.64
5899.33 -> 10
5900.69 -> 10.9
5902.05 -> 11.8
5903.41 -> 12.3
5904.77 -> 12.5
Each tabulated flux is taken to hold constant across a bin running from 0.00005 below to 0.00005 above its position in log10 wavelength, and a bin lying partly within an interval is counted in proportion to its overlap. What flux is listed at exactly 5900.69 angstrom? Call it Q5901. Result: 10.9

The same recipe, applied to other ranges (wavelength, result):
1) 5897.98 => 9.64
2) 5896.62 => 9.92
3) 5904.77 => 12.5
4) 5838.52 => 13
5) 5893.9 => 10.1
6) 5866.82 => 11.8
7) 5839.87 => 12.5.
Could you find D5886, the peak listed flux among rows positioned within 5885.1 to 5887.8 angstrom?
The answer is 12.2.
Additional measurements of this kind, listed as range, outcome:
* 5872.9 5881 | 12.4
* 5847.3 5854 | 11.9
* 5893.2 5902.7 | 11.8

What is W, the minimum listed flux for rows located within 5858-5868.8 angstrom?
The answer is 11.2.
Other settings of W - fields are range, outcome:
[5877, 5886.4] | 11.9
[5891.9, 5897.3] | 9.77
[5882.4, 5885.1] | 12.3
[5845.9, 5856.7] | 11.7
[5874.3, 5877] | 11.8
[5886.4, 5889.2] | 11.3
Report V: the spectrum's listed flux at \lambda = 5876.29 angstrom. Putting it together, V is 11.8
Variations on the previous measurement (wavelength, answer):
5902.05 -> 11.8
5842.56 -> 12.1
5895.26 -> 10.2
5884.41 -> 12.3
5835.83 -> 13.4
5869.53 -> 11.7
